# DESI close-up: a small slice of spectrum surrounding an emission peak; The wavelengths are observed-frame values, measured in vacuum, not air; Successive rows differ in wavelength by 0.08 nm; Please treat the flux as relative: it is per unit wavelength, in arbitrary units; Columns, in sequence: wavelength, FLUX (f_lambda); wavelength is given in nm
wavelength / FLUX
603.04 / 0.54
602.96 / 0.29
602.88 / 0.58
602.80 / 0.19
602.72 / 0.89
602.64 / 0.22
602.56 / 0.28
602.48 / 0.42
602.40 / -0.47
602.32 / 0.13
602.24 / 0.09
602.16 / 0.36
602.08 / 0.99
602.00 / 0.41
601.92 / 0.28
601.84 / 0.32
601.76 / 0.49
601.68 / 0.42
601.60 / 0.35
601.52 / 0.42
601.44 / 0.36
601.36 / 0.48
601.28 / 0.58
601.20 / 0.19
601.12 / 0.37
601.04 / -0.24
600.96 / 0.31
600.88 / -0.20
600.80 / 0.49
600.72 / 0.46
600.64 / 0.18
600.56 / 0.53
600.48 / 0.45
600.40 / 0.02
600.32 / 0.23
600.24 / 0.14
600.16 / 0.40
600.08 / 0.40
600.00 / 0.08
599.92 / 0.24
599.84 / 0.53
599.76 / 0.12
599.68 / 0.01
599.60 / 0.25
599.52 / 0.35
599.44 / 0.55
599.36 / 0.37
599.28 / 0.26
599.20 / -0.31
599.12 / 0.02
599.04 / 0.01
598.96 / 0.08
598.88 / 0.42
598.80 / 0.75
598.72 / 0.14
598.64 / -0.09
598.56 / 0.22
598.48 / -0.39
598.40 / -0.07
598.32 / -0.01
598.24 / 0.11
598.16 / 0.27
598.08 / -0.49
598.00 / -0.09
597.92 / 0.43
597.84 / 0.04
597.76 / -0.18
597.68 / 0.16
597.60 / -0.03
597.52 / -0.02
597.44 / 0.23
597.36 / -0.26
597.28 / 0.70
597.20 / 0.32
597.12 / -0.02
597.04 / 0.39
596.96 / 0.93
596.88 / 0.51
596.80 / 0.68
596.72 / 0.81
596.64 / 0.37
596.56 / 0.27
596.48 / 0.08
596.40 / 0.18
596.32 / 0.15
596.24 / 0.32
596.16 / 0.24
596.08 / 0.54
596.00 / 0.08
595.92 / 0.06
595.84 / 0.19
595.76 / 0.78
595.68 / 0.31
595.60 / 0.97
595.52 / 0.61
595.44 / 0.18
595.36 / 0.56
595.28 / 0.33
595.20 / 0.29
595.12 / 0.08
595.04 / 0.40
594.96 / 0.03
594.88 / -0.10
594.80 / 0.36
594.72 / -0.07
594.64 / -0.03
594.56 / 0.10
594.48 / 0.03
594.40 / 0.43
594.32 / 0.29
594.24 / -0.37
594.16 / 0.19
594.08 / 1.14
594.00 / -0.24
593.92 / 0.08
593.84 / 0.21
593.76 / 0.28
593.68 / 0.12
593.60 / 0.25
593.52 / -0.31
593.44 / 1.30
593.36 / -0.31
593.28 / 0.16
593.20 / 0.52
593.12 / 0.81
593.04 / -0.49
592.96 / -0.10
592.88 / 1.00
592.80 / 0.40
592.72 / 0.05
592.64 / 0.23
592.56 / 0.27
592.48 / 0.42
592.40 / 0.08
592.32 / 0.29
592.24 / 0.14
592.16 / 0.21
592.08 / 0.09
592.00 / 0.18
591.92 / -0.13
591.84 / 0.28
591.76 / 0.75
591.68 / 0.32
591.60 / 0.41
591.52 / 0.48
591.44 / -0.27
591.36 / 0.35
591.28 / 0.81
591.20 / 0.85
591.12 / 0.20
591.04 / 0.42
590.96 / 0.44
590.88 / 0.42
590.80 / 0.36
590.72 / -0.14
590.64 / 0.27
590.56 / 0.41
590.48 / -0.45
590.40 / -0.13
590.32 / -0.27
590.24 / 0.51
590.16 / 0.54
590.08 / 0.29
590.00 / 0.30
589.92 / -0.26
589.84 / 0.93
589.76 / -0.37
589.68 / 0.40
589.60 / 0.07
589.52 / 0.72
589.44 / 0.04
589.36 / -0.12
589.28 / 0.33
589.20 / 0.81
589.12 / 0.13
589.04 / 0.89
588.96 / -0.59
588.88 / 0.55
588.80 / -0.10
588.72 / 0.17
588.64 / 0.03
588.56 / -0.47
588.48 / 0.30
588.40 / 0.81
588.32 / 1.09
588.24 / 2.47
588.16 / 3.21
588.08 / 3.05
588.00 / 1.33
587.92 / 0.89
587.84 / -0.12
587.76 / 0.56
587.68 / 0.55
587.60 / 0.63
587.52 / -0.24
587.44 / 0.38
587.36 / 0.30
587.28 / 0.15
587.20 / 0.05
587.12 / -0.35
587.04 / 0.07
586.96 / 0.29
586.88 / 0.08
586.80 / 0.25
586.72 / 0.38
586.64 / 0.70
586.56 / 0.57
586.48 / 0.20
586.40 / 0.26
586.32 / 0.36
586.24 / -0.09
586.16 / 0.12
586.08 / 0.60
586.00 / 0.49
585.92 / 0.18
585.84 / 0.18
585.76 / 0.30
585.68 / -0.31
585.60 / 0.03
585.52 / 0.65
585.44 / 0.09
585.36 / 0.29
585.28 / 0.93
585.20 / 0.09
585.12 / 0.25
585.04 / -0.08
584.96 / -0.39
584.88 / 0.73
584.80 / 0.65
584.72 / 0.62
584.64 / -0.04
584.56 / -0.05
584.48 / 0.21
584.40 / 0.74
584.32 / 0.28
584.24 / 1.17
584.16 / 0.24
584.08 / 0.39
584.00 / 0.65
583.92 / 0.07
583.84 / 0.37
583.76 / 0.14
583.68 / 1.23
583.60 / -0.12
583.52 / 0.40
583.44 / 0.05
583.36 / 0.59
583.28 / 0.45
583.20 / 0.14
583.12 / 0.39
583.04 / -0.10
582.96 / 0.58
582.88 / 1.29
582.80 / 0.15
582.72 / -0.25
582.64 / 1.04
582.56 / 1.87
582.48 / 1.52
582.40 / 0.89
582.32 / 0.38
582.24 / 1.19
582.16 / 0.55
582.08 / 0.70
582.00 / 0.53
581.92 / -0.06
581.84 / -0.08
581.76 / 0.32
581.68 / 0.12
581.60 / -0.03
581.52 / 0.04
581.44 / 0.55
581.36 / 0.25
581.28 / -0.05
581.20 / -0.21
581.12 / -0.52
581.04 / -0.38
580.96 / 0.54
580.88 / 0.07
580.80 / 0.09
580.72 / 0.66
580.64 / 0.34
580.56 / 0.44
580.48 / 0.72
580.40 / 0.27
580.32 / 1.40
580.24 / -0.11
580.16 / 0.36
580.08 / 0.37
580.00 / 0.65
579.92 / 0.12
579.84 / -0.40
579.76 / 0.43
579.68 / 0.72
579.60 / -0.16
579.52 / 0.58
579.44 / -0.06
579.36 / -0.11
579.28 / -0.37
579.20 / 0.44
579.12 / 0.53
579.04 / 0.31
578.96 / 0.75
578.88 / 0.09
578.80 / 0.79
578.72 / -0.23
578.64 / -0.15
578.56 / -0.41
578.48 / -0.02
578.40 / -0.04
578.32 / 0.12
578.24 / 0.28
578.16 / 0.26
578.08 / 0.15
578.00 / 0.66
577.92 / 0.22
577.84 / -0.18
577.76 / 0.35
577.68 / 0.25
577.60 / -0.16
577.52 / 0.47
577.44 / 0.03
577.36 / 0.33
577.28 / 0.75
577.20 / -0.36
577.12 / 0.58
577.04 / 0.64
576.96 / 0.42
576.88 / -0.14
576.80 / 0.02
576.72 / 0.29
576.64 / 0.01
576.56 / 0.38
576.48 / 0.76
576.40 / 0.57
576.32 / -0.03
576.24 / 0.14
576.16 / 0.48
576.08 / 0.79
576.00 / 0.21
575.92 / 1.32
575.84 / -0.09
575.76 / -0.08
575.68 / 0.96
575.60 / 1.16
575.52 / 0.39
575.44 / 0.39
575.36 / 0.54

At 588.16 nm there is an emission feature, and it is [O III] 5007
